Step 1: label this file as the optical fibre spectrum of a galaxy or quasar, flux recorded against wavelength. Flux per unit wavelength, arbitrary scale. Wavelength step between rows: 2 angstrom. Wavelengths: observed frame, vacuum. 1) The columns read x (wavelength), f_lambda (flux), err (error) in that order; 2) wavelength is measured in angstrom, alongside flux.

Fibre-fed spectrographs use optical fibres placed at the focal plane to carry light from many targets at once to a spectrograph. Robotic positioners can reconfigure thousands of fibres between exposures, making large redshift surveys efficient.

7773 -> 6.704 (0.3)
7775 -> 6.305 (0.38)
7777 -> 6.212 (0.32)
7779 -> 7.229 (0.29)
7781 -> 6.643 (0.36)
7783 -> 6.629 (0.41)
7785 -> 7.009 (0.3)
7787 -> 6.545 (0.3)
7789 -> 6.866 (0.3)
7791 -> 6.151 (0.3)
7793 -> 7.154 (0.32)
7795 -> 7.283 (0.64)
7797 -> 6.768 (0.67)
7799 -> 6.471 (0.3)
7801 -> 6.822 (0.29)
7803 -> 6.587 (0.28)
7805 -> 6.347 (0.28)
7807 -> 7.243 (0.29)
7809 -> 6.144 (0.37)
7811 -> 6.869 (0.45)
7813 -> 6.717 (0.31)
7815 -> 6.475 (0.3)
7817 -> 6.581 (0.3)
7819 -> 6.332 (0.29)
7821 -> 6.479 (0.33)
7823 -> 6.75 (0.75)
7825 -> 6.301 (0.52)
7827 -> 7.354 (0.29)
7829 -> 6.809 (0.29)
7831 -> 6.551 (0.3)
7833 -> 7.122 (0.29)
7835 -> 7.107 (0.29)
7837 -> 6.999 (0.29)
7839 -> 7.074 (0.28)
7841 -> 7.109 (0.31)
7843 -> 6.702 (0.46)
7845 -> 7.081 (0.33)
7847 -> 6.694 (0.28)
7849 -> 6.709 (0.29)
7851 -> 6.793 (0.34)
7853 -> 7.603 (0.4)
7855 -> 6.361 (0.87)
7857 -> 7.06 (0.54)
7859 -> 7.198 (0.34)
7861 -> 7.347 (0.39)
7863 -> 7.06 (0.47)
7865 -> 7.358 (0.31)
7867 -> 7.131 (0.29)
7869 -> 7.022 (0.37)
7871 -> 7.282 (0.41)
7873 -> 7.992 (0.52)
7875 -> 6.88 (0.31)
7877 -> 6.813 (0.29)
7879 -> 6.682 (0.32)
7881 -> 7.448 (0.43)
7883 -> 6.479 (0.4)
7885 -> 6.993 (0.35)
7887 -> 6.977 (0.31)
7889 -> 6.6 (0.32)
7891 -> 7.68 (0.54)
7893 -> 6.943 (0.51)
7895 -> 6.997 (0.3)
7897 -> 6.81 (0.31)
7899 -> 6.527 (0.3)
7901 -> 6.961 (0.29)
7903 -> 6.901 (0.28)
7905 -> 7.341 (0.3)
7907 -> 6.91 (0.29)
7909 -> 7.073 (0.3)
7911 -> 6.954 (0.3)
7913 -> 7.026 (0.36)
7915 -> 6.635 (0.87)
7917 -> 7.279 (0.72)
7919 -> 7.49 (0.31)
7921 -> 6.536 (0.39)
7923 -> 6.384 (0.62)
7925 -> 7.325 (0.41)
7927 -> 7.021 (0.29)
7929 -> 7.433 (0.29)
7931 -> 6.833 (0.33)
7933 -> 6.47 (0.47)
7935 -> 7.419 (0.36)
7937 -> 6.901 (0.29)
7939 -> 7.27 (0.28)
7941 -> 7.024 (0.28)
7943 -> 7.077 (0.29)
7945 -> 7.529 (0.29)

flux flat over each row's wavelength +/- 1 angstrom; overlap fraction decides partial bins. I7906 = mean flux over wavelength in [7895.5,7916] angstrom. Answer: 6.92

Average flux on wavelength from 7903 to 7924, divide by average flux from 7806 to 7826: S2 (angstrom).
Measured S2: 1.1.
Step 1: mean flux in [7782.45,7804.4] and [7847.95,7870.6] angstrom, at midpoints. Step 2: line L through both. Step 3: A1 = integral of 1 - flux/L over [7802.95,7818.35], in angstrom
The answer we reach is 0.5 angstrom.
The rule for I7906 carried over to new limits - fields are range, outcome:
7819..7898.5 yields 6.97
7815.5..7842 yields 6.81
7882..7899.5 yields 6.9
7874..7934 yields 6.95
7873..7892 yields 7.01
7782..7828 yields 6.69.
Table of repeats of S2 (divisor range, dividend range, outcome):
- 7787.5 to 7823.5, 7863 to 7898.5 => 1.06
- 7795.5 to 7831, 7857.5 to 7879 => 1.08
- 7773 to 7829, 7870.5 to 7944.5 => 1.05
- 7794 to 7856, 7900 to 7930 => 1.03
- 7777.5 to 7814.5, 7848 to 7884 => 1.05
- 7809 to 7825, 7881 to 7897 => 1.06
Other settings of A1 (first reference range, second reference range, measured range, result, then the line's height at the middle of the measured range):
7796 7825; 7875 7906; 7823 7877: -1.97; 6.77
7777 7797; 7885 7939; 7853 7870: -0.47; 6.91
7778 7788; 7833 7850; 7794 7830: 1.01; 6.88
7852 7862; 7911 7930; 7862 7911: 0.22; 7.07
